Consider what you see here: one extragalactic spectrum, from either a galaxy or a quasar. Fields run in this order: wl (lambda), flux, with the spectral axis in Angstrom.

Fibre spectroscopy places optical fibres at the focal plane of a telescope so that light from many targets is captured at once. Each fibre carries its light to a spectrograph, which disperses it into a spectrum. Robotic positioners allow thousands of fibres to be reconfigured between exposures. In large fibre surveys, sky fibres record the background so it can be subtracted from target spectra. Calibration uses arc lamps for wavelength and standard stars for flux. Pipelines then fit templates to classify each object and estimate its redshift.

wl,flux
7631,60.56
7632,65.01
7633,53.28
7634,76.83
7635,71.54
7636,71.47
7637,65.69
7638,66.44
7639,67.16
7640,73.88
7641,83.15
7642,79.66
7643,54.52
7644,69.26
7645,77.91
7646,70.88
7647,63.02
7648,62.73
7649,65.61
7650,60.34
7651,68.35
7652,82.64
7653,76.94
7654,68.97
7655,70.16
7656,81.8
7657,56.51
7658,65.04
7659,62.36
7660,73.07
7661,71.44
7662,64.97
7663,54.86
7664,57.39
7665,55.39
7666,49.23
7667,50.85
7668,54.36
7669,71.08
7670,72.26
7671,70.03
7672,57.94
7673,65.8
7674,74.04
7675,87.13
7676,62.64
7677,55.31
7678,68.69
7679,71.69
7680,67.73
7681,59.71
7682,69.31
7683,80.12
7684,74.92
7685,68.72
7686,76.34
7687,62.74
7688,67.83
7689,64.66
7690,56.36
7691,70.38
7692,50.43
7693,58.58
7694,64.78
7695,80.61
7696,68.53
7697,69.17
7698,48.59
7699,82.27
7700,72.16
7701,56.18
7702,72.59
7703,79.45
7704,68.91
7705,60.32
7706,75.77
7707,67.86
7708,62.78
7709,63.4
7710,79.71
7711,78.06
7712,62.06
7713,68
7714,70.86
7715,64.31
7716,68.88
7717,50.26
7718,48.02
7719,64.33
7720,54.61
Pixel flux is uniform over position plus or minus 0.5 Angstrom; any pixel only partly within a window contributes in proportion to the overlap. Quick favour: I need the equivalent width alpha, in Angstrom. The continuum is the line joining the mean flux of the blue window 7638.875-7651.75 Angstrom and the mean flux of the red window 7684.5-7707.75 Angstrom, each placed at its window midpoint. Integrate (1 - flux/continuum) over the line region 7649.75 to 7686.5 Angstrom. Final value 0.7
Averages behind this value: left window 69.3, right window 67.1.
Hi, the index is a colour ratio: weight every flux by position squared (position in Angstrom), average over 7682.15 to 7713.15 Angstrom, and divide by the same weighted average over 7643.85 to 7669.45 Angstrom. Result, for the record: 1.05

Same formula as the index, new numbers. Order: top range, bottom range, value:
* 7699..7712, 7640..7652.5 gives 1.01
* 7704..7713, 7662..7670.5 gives 1.19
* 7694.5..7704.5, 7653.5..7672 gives 1.11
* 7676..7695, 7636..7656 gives 0.95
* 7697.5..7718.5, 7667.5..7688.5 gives 0.98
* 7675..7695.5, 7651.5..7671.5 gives 1.03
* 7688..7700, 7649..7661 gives 0.95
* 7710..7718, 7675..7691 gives 0.98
